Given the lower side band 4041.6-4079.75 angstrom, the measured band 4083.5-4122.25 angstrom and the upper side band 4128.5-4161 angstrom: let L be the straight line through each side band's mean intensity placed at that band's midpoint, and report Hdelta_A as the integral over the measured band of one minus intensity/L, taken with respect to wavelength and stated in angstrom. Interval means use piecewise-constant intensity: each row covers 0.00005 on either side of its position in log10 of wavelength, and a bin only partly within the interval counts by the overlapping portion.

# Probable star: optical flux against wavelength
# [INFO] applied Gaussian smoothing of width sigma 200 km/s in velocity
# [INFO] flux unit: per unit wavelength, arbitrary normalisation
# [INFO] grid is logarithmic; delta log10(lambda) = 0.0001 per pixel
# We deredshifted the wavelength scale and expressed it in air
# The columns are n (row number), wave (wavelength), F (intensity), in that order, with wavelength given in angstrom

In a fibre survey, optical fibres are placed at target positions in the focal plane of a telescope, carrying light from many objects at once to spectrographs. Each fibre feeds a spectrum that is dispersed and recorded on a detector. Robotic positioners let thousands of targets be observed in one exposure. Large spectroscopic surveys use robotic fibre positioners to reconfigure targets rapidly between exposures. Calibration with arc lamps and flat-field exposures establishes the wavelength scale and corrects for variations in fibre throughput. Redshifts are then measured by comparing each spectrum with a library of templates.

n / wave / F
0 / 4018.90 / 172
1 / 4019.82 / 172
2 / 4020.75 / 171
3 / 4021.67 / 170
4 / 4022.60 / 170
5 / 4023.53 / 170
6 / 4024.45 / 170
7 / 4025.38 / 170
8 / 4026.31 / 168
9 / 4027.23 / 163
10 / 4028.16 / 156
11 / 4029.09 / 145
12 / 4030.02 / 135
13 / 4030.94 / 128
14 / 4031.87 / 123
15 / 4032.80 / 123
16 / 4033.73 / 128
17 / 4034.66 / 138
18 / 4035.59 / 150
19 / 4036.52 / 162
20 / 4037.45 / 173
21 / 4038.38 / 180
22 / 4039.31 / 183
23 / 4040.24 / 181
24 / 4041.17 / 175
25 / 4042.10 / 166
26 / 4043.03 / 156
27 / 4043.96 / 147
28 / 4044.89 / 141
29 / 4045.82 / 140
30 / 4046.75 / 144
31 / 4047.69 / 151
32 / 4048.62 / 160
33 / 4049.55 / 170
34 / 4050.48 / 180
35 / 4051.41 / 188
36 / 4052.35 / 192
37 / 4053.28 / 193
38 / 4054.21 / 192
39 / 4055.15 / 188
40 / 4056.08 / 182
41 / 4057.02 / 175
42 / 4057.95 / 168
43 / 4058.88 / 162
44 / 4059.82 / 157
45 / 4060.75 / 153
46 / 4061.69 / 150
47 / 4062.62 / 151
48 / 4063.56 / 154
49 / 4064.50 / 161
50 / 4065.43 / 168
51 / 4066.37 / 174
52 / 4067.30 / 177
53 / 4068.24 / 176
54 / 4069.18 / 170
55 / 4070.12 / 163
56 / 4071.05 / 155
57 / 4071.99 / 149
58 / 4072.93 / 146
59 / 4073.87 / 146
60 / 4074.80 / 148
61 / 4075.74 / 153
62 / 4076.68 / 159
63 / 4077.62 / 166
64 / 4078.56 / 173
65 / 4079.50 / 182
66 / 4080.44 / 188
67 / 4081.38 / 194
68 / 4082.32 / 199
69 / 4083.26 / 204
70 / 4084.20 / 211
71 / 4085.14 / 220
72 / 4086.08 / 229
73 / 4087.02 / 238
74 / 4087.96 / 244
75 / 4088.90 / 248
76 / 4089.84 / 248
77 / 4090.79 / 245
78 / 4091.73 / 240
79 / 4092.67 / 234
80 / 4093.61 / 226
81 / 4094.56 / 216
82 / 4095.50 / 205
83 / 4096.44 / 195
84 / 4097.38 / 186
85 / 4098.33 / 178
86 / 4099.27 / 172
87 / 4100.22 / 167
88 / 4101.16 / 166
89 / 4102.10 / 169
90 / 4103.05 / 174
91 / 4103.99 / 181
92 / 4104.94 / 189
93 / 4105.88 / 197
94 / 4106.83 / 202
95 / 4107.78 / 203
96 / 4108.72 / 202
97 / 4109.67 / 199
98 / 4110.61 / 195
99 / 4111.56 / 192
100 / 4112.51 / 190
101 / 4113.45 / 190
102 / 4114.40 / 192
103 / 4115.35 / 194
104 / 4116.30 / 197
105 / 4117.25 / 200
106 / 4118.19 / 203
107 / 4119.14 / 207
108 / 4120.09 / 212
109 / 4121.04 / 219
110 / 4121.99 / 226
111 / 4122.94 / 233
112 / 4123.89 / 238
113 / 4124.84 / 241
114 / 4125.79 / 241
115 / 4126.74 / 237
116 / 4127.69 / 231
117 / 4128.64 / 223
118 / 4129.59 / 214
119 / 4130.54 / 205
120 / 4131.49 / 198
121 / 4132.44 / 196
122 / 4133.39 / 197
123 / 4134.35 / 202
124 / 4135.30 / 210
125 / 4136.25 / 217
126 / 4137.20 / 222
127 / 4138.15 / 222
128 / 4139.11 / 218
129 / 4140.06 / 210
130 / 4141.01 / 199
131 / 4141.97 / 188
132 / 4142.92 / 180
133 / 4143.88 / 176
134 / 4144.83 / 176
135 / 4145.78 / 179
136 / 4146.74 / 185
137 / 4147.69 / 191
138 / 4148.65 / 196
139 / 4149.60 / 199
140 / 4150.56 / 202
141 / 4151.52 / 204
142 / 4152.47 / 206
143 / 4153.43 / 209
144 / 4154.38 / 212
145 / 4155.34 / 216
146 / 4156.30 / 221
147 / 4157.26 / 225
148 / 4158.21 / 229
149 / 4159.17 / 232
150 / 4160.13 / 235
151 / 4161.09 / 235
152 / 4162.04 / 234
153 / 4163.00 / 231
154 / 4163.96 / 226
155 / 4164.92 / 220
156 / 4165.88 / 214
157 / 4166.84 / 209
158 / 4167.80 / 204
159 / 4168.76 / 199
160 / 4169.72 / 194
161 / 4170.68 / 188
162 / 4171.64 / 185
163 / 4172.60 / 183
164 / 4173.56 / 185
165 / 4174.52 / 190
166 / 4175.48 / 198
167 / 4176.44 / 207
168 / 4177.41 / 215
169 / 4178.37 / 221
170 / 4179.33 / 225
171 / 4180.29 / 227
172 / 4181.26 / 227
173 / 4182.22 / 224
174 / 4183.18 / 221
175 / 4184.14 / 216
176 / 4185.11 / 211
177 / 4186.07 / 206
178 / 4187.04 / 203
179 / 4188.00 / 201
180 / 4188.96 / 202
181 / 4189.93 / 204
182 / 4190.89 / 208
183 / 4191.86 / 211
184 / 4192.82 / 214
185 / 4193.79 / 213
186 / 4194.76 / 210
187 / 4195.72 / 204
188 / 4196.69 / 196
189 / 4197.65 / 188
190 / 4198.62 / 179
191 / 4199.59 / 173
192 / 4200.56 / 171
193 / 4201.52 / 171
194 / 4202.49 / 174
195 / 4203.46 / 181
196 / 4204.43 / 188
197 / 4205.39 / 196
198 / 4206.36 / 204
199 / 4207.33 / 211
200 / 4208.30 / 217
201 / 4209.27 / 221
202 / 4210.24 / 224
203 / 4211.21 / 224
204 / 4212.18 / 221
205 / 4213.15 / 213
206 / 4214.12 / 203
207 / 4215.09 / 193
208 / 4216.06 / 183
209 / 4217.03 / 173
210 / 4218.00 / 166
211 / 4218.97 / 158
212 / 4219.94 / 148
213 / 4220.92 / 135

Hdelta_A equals -4.2 angstrom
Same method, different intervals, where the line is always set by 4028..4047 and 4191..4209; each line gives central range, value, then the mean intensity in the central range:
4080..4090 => -3.38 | 220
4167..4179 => -0.66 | 198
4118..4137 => -4.59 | 218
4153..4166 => -2.86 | 225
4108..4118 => -1.40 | 196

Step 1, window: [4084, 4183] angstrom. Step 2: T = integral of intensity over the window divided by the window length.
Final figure 208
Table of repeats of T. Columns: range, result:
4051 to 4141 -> 195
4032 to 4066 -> 163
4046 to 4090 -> 178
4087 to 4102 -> 211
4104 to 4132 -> 209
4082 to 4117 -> 204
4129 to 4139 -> 209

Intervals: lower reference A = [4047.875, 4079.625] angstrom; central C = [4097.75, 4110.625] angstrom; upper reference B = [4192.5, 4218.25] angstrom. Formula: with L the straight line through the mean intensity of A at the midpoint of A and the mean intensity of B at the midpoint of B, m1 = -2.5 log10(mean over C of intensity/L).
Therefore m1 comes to -0.06 mag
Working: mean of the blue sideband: 167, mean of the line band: 185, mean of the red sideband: 197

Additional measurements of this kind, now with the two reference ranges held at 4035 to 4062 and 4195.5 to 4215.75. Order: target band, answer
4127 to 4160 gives -0.11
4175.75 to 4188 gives -0.12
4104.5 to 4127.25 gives -0.16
